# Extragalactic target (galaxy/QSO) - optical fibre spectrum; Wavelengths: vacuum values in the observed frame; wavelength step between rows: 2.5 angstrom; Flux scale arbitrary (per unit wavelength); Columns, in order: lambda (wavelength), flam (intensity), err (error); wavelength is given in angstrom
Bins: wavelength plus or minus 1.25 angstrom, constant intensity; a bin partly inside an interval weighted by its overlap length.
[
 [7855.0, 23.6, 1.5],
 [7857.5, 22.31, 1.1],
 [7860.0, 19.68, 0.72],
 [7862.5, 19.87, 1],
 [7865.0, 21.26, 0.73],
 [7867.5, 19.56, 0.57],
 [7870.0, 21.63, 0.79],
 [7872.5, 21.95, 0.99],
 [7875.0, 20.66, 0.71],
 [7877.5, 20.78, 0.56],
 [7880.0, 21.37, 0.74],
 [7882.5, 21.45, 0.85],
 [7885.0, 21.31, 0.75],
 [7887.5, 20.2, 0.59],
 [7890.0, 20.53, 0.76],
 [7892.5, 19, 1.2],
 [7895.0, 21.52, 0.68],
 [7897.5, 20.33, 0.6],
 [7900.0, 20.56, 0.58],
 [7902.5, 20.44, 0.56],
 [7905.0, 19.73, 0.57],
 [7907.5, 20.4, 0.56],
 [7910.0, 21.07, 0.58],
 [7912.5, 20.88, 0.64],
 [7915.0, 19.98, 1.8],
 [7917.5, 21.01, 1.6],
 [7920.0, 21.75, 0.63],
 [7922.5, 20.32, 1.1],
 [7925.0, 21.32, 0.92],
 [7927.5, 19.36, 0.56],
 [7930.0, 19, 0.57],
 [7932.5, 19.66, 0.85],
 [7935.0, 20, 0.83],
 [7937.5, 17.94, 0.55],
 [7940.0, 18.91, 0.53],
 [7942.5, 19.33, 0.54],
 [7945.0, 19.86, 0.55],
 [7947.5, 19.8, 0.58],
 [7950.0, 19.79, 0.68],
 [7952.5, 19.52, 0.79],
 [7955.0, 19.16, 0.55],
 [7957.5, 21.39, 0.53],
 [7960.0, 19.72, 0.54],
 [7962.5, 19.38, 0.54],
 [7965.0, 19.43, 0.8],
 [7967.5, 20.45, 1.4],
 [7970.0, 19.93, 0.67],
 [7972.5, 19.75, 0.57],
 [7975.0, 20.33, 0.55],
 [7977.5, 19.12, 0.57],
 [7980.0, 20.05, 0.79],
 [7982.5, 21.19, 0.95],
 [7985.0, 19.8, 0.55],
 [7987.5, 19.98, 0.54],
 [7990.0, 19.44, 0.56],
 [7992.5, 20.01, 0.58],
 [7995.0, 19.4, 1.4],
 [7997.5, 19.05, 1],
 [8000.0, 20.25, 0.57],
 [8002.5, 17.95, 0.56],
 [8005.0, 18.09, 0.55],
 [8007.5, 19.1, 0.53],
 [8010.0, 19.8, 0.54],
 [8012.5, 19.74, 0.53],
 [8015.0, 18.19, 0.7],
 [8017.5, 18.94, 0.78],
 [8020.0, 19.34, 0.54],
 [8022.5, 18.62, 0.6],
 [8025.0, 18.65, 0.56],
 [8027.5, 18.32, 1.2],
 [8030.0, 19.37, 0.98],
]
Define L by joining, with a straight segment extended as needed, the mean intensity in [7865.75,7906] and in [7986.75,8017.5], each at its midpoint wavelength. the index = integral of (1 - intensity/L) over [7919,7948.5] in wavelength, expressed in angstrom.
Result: 0.50 angstrom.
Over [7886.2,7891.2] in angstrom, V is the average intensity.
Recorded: 20.4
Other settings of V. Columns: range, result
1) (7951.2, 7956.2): 19.3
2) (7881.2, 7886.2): 21.4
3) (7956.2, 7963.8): 20.2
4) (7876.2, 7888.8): 21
